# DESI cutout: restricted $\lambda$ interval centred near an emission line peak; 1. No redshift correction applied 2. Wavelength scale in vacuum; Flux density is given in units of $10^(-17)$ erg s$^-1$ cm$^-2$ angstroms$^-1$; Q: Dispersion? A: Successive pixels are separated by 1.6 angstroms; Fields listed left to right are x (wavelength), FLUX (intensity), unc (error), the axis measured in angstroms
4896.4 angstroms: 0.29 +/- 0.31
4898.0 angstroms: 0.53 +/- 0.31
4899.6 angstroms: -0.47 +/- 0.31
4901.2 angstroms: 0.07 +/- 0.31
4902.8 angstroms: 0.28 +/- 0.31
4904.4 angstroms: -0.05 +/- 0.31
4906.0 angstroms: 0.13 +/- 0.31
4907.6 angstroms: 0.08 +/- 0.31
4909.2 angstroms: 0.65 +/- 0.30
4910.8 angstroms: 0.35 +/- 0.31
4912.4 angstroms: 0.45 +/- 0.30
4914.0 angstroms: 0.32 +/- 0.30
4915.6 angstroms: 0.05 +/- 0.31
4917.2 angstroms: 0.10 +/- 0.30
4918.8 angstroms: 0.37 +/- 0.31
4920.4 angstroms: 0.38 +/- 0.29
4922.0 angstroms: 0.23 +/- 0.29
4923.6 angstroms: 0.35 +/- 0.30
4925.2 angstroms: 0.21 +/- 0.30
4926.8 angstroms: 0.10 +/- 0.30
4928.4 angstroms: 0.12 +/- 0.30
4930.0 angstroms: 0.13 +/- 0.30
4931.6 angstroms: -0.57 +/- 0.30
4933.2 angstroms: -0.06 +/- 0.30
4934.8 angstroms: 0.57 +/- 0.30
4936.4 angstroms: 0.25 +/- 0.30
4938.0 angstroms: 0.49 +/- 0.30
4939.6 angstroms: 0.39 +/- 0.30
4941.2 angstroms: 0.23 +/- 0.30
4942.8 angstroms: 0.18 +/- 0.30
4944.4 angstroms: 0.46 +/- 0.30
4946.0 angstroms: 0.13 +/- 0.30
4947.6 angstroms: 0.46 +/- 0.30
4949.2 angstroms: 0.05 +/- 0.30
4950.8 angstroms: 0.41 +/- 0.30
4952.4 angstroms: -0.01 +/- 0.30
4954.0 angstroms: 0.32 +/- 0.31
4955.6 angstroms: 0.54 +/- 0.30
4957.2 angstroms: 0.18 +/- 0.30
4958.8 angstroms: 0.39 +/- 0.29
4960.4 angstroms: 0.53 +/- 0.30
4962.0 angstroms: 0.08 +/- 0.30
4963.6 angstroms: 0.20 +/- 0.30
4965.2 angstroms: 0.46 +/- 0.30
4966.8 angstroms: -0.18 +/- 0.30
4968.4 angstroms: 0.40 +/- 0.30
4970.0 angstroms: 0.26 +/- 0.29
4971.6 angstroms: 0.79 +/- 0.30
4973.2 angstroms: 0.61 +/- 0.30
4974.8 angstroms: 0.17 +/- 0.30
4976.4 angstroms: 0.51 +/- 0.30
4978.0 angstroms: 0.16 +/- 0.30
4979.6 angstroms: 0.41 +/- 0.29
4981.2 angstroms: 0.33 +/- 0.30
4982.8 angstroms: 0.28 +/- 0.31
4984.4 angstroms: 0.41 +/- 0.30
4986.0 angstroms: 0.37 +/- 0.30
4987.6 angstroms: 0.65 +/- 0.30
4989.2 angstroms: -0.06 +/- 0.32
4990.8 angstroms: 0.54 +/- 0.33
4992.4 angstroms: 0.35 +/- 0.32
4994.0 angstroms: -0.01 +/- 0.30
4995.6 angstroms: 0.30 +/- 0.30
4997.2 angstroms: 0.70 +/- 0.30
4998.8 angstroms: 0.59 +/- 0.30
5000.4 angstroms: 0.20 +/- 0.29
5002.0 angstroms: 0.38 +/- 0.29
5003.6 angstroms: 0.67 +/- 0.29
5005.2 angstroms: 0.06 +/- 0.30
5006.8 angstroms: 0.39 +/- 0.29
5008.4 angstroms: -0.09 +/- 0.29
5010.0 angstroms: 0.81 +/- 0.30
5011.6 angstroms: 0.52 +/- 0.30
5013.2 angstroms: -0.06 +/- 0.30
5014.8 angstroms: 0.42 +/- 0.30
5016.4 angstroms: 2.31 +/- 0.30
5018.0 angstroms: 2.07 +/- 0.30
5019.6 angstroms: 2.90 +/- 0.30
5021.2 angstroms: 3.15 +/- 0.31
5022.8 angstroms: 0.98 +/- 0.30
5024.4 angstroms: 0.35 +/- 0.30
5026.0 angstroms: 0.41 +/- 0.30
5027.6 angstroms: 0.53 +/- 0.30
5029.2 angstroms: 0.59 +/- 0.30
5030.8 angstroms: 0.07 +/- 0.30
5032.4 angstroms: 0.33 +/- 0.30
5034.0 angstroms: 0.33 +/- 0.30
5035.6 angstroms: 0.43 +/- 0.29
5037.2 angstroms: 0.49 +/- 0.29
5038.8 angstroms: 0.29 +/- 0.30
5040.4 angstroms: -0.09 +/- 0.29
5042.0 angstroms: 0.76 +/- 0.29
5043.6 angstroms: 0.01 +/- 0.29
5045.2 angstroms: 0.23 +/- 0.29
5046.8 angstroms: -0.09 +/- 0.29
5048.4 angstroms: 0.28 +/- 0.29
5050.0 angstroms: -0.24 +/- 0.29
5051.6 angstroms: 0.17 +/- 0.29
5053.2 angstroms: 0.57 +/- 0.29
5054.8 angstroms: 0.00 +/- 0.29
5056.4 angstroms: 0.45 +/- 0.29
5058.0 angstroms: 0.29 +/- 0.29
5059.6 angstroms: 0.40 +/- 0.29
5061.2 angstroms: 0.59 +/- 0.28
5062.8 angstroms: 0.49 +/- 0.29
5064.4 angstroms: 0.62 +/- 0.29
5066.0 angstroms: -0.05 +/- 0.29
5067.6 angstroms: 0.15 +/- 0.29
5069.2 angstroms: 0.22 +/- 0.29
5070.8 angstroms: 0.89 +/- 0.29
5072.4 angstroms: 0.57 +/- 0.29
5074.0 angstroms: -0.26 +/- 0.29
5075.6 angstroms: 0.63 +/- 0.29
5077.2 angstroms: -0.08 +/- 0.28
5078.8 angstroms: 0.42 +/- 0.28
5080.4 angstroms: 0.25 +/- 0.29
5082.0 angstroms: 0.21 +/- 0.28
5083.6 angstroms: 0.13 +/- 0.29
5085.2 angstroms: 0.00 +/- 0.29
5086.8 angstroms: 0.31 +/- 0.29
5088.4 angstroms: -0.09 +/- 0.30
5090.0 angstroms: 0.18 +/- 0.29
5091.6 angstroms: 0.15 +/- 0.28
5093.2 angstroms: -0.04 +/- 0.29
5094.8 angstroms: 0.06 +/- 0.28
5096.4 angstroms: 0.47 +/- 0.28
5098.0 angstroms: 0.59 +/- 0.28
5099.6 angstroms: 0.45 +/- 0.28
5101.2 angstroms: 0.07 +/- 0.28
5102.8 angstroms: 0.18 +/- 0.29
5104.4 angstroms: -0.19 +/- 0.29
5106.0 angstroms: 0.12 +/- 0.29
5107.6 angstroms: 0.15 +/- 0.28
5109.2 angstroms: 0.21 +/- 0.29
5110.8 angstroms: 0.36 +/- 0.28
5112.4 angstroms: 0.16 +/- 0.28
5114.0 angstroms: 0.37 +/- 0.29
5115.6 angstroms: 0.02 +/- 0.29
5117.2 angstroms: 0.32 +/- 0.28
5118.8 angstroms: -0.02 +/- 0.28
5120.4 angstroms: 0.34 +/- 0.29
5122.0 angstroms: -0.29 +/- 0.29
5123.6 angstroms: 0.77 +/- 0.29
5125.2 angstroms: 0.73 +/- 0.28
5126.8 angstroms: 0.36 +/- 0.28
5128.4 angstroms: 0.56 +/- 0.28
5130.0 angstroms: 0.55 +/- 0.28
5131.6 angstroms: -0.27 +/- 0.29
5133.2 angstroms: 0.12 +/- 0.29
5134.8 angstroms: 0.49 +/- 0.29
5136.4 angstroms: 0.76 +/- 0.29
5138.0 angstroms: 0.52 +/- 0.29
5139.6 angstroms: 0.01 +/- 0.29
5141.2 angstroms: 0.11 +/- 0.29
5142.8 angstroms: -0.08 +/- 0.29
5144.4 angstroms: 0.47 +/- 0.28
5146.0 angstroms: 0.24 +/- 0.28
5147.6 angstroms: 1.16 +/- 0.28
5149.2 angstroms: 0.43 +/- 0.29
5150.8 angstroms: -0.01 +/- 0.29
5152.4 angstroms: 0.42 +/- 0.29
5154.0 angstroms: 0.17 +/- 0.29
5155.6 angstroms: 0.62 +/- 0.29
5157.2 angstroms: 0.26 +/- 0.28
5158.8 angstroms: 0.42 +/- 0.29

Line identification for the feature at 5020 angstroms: [O II] 3727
